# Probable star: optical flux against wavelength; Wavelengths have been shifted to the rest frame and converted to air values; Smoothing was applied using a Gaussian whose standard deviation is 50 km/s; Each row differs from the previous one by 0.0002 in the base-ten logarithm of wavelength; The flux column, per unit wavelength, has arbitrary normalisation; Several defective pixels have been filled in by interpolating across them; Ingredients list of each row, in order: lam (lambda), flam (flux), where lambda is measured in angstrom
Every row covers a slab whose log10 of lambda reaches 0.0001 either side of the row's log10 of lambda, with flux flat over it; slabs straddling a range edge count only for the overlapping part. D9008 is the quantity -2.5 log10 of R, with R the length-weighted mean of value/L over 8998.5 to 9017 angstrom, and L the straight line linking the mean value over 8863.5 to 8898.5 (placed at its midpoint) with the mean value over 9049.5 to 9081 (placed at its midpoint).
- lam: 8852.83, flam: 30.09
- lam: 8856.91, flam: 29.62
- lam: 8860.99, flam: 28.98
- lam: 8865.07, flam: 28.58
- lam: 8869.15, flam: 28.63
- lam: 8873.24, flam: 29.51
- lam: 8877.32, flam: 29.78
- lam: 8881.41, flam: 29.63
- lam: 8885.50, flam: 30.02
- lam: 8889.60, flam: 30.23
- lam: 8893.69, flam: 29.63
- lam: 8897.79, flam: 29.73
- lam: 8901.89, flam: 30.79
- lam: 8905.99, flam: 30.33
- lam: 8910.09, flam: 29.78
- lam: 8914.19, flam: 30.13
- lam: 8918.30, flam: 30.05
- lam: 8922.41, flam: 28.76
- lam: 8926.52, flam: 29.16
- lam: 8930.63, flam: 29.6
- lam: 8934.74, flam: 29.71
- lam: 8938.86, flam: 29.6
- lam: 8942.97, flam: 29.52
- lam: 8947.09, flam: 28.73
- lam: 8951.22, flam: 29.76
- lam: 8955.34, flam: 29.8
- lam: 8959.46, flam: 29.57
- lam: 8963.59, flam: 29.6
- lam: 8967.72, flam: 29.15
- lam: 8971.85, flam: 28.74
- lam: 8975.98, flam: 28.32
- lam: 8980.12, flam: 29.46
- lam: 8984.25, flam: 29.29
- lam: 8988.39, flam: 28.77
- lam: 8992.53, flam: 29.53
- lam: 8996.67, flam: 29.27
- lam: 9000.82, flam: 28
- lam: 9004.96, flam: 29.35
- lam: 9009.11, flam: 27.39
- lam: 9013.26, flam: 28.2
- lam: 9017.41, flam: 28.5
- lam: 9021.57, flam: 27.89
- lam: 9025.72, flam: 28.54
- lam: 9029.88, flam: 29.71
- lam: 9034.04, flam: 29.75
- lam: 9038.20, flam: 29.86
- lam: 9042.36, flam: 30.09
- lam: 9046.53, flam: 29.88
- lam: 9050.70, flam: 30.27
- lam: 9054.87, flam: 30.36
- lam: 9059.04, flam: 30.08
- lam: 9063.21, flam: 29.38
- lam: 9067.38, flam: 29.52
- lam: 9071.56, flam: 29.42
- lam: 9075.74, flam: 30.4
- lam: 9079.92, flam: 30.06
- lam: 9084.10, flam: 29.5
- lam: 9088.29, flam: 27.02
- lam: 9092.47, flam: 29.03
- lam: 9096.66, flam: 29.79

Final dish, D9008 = 0.06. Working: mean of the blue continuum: 29.5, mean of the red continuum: 29.9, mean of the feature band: 28.3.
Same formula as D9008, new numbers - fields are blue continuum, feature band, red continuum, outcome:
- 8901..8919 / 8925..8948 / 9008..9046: 0.018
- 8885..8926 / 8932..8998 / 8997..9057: 0.008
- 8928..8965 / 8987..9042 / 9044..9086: 0.032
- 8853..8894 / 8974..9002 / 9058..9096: 0.017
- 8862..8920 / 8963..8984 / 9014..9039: 0.009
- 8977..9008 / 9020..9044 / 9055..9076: 0.003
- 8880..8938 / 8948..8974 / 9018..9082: 0.013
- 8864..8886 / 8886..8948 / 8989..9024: -0.024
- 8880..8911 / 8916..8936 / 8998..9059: 0.014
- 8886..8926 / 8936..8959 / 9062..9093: 0.010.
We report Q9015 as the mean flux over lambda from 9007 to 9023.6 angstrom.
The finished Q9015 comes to 28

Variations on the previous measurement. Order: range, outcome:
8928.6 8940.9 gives 29.6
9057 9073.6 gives 29.6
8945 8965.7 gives 29.5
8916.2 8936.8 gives 29.5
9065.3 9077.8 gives 29.8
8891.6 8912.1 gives 30.1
